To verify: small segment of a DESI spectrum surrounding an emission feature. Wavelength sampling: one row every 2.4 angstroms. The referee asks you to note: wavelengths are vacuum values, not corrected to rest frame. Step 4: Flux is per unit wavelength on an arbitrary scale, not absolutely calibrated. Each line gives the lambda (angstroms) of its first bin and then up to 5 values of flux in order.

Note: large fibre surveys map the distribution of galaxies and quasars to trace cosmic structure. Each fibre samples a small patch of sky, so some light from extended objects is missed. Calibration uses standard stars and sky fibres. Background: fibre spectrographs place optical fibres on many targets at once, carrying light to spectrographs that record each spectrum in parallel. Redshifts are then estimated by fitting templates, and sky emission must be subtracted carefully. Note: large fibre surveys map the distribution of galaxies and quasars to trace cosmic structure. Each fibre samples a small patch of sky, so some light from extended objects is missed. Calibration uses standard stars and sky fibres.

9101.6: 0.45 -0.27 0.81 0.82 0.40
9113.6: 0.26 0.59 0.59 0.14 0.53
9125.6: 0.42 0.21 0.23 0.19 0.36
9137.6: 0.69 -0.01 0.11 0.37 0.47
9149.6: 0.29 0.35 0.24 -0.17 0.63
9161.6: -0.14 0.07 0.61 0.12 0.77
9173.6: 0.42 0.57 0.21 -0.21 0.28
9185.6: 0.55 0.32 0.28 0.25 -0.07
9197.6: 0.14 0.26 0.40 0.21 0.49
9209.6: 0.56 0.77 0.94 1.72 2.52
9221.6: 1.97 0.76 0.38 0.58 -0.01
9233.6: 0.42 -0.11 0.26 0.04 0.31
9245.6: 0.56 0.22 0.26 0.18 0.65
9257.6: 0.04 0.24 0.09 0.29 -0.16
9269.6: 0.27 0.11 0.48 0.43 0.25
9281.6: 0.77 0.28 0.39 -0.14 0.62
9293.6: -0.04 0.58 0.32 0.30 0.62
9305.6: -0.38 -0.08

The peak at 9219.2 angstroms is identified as H-beta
